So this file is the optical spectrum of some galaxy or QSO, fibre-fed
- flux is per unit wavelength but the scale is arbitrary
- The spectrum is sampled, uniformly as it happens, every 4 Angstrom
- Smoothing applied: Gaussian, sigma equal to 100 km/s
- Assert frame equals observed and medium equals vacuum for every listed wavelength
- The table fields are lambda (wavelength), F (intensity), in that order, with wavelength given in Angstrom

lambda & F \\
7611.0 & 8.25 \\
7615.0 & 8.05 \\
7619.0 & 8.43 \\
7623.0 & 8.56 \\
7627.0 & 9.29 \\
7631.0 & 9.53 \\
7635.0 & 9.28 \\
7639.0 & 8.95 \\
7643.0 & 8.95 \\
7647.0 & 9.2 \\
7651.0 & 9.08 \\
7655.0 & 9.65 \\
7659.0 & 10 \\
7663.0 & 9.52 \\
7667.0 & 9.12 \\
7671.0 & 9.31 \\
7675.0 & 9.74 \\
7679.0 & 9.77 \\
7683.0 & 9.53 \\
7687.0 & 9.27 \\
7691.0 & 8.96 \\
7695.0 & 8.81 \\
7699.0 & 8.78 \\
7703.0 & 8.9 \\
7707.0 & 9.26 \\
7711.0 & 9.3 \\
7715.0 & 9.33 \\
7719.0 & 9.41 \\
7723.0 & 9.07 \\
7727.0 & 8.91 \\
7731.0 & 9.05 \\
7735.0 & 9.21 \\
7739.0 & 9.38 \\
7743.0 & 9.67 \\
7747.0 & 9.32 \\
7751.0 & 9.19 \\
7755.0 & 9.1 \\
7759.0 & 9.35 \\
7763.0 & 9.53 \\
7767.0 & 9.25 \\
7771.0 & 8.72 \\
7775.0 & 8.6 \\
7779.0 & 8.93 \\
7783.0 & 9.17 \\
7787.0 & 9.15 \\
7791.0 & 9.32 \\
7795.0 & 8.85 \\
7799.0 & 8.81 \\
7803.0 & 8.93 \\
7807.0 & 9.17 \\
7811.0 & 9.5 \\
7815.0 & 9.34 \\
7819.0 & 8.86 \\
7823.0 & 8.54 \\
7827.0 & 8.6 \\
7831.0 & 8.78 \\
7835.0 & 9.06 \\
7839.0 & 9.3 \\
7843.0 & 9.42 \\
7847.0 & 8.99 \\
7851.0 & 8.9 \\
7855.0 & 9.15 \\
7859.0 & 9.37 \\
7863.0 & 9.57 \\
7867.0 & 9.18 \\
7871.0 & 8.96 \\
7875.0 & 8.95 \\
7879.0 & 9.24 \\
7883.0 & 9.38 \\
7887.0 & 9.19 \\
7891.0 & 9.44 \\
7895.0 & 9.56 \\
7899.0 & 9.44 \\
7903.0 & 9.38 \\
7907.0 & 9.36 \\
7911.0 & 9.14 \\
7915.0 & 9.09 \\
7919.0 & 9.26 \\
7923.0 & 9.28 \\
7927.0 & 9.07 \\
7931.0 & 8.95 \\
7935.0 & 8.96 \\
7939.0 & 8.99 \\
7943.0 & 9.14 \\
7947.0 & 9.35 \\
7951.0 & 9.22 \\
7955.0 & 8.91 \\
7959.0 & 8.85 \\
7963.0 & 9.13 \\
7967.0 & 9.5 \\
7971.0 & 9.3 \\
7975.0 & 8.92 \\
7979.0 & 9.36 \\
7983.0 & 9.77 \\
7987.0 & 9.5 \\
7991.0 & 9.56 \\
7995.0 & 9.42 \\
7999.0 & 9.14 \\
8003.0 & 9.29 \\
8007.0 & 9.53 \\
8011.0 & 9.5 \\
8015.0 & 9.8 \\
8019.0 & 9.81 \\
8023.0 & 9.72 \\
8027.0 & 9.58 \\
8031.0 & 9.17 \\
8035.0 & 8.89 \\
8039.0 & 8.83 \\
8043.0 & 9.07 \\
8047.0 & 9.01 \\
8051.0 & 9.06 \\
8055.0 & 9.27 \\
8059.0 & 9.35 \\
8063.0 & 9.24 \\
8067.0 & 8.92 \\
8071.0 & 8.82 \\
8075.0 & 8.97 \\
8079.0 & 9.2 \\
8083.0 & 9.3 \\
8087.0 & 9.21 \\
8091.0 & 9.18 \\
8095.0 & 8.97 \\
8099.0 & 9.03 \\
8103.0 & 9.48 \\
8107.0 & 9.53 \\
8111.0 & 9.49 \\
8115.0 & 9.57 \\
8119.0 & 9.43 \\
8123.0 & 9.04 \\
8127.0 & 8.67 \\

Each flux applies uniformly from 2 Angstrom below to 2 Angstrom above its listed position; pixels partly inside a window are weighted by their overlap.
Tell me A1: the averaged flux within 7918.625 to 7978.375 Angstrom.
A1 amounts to 9.12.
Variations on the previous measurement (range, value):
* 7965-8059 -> 9.35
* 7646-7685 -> 9.5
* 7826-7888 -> 9.13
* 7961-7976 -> 9.23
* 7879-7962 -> 9.2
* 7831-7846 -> 9.18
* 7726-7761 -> 9.25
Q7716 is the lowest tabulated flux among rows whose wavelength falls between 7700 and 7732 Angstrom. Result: 8.9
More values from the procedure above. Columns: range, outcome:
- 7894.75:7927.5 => 9.07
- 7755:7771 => 8.72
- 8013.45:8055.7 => 8.83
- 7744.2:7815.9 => 8.6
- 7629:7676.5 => 8.95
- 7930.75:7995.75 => 8.85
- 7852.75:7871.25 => 8.96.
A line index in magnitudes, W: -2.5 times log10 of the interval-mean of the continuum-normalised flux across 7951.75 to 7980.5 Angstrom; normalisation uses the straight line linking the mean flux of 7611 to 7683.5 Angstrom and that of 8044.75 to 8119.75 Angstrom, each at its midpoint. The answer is 0.01 mag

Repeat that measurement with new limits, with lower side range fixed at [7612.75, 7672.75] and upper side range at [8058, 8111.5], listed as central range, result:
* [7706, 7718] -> -0.02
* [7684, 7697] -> 0.01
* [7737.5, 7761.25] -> -0.02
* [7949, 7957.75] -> 0.01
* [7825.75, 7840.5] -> 0.03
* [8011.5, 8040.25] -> -0.03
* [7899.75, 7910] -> -0.02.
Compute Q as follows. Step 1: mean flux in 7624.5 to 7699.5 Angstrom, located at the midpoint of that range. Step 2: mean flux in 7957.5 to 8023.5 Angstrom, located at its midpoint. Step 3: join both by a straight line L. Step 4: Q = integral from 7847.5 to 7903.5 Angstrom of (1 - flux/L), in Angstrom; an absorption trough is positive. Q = 0.7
